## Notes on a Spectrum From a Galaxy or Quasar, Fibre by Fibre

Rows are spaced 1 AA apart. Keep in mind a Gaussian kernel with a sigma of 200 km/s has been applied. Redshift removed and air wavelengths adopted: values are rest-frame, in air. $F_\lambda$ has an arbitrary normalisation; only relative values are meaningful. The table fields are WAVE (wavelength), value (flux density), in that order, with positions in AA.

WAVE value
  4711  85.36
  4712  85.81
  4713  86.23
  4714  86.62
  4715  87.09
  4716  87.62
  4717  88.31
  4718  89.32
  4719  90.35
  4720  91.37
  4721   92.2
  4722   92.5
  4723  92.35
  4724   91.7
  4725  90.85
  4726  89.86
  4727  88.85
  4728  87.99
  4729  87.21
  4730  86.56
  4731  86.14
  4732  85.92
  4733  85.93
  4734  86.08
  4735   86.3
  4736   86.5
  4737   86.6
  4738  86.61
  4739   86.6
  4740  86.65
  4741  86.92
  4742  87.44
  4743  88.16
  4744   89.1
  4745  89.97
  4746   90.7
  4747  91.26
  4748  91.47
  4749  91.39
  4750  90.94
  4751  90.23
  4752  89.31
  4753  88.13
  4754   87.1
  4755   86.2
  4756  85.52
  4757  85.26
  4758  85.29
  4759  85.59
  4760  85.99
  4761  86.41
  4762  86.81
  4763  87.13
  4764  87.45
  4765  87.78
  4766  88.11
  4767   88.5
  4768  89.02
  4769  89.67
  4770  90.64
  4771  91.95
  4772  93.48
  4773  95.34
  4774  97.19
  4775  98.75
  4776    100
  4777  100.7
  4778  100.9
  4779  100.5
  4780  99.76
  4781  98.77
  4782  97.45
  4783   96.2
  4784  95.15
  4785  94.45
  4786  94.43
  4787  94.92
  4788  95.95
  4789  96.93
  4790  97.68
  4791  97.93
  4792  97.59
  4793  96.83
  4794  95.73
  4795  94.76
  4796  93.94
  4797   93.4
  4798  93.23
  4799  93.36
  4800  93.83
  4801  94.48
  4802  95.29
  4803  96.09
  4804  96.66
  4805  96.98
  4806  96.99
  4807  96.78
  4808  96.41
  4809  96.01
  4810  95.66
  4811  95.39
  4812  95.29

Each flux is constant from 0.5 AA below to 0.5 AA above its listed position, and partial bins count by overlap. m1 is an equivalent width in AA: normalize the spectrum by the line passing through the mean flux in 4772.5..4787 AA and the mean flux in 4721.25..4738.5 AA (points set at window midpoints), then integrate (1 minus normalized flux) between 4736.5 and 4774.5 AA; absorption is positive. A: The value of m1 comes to 1.8 AA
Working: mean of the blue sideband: 88.2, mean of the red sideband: 97.7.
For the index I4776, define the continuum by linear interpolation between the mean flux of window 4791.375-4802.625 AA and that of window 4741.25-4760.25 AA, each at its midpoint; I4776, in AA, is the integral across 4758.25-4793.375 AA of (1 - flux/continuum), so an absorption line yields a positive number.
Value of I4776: -0.7 AA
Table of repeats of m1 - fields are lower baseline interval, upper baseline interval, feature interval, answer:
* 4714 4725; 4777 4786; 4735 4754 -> 0.9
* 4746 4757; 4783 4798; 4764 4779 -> -0.2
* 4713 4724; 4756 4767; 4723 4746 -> 0.2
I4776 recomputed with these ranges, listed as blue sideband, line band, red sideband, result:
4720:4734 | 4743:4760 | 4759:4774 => 0.14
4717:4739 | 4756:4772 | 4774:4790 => 1.15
